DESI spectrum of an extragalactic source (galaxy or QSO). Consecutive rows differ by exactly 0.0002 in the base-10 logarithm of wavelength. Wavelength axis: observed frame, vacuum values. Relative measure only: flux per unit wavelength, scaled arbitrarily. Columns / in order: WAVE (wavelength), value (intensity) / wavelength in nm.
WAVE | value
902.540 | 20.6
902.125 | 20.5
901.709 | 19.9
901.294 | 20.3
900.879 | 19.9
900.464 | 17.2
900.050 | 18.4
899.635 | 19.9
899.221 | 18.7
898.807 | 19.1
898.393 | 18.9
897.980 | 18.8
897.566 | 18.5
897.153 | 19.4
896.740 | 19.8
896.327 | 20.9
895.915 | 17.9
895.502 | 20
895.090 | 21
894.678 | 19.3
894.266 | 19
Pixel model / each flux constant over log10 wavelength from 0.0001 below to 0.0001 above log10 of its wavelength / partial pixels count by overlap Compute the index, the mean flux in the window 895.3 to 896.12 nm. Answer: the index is 18.9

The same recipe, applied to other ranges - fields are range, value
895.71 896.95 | 19.5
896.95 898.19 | 18.9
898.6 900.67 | 18.7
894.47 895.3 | 20.2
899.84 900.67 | 17.8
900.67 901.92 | 20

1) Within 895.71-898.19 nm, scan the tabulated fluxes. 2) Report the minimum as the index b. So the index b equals 17.9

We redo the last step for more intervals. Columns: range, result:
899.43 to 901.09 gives 17.2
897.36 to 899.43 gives 18.5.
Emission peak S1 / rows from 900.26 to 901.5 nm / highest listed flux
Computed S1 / 20.3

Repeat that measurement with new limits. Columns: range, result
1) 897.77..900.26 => 19.9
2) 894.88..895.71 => 21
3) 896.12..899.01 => 20.9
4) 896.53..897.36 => 19.8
